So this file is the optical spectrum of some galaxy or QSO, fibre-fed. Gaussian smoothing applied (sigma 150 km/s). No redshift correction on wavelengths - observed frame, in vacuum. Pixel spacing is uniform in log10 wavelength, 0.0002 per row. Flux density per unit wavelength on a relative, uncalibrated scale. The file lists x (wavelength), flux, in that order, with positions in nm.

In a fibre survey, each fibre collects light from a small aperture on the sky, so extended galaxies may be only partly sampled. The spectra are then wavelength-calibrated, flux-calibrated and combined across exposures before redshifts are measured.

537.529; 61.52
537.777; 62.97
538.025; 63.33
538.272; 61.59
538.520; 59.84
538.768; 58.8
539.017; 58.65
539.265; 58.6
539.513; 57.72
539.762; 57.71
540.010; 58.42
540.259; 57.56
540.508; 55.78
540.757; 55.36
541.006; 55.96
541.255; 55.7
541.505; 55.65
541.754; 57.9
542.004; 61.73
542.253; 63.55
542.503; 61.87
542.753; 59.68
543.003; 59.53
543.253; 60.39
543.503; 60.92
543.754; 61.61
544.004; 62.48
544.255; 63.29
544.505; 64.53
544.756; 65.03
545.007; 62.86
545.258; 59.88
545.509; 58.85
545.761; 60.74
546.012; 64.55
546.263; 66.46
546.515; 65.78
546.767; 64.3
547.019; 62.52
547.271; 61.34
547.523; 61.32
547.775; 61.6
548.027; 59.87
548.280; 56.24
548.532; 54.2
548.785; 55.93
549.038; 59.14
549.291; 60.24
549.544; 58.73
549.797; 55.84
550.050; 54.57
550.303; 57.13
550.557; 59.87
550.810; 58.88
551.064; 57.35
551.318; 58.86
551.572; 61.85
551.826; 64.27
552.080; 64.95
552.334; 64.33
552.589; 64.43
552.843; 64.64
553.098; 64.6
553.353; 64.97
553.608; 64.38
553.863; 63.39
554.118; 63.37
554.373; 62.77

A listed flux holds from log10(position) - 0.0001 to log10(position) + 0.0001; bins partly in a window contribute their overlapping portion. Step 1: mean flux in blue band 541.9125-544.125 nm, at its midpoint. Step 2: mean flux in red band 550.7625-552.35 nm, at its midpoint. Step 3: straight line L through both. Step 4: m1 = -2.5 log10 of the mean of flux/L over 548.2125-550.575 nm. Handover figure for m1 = 0.08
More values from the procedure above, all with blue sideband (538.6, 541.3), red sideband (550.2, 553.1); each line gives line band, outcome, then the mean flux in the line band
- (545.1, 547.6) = -0.05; 62.6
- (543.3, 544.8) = -0.07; 62.7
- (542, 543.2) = -0.05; 61.2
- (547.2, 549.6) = 0.03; 58.8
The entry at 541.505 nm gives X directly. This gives 55.65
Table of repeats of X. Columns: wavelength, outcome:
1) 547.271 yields 61.34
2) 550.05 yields 54.57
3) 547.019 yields 62.52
